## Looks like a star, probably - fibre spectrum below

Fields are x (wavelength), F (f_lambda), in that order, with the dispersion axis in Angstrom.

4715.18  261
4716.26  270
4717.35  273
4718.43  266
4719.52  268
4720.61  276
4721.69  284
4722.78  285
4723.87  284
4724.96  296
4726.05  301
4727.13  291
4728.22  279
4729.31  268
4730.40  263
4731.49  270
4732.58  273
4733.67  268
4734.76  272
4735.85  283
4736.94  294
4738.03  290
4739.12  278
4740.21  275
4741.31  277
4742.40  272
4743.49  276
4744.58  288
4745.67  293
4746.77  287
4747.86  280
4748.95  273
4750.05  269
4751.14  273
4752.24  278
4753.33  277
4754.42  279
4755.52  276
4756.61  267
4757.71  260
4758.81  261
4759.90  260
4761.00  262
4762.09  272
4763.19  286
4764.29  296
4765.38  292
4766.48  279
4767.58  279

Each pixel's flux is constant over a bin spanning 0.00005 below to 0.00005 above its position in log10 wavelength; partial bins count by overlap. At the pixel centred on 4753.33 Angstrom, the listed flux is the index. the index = 277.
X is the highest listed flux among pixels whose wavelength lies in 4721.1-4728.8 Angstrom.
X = 301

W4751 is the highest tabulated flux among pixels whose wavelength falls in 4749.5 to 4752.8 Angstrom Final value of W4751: 278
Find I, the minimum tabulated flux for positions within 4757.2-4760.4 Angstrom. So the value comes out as 260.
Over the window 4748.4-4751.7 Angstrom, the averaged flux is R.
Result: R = 271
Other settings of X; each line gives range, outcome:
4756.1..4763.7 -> 286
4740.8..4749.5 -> 293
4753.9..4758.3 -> 279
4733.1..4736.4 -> 283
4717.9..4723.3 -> 285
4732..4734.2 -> 273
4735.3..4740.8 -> 294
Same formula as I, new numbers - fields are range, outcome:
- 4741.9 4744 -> 272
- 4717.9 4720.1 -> 266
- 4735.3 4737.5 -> 283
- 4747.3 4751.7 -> 269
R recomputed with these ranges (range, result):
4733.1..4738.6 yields 281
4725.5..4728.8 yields 290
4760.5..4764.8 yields 279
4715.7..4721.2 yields 271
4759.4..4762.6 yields 265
